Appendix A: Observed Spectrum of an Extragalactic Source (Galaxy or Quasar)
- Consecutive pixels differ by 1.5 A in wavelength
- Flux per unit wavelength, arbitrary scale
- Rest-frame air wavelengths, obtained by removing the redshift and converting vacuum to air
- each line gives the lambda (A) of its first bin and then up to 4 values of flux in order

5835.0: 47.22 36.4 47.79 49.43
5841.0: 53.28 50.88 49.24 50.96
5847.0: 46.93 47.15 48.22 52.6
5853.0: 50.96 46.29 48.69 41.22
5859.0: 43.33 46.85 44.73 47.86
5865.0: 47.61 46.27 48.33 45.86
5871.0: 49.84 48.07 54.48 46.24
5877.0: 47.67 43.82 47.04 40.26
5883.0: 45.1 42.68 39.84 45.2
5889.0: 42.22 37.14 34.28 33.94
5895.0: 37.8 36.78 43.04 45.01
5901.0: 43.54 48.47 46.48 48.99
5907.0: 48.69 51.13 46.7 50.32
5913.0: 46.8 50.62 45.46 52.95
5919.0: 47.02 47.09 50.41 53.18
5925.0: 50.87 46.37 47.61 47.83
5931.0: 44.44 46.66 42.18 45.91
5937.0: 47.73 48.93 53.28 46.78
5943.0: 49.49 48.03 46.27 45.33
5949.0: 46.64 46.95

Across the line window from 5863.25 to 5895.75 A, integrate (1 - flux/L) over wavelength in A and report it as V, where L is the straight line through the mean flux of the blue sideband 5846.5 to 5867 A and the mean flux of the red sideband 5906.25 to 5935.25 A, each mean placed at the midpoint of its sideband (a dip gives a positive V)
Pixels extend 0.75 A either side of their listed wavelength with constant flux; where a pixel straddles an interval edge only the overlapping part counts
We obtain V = 2.3 A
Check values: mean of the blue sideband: 47.1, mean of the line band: 44.1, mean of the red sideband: 48.2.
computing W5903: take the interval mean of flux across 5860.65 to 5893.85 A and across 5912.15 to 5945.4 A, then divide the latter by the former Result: 1.1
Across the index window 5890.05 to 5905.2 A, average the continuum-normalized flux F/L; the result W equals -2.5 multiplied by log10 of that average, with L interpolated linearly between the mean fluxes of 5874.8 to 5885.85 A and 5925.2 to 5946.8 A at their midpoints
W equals 0.11 mag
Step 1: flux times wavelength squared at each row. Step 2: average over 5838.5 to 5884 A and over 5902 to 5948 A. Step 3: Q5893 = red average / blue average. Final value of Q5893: 1.0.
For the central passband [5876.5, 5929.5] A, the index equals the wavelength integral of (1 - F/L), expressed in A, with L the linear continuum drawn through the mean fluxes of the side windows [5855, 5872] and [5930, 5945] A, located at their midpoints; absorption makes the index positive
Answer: 1.8 A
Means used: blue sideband 46.4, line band 45.3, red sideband 47.3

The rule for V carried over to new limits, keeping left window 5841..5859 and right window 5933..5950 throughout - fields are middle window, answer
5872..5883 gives 0.3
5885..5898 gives 2.5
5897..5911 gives 0.3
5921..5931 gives -0.3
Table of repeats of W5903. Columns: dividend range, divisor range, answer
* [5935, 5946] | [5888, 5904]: 1.19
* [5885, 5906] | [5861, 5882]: 0.88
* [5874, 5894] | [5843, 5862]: 0.89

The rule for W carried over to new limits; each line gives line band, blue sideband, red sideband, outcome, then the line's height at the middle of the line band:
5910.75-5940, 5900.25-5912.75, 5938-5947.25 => 0.003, 48.3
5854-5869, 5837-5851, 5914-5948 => 0.064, 48.9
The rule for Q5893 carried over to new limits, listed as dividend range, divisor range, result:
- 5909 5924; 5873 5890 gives 1.11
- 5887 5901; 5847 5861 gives 0.85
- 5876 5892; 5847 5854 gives 0.88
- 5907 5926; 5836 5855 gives 1.04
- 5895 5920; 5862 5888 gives 1.02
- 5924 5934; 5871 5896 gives 1.11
